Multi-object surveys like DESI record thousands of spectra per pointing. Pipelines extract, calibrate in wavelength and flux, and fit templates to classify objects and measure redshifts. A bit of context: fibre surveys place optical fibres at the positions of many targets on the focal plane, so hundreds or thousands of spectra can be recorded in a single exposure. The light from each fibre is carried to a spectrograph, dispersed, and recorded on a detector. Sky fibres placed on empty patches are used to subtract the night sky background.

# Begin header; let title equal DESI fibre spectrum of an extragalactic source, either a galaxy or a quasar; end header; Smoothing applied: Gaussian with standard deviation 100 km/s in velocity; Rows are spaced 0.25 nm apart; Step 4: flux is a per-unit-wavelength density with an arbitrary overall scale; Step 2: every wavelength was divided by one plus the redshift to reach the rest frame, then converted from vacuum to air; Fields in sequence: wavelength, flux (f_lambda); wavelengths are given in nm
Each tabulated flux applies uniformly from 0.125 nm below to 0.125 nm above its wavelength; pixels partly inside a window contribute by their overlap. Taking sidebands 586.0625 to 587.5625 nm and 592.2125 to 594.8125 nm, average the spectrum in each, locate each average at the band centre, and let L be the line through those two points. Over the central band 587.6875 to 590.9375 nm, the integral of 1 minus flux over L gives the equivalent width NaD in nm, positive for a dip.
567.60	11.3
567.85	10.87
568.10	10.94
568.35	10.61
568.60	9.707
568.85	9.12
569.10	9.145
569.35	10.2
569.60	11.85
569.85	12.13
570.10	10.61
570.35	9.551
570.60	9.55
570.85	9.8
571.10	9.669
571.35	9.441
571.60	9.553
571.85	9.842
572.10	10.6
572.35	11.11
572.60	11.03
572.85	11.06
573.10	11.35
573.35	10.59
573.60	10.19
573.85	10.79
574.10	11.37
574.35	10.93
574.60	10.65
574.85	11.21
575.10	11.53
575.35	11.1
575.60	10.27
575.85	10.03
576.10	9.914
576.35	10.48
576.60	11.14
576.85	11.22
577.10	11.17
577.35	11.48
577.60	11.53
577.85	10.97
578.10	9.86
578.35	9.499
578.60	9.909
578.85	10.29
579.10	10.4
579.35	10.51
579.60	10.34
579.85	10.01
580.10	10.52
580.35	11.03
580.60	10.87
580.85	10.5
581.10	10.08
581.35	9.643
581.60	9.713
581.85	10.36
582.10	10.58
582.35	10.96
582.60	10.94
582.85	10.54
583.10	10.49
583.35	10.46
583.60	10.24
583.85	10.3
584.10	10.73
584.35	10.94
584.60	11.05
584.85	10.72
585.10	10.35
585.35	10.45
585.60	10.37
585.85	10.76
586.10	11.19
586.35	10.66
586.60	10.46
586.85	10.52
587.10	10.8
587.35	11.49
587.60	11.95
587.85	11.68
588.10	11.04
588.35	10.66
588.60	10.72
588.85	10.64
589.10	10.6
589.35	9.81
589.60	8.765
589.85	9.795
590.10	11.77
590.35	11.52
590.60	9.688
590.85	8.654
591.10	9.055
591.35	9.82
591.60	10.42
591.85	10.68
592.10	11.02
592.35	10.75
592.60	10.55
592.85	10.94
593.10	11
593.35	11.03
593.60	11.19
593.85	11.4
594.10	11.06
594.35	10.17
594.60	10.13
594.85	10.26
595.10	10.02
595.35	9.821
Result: 0.12 nm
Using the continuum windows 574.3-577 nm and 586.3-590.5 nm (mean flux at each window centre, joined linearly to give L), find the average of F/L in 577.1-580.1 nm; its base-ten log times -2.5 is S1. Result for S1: 0.03 mag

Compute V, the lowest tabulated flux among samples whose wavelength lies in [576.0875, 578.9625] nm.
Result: 9.499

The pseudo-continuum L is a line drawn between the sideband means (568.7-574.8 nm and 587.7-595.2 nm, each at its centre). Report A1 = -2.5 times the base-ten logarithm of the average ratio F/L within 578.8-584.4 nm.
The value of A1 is 0.002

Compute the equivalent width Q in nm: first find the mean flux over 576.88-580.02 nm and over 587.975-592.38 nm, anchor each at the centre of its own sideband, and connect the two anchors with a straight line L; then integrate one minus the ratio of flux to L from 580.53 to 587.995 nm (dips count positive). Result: -0.18 nm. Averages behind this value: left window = 10.5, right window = 10.3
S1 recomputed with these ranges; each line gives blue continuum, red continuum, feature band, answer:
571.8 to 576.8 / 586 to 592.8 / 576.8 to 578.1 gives -0.04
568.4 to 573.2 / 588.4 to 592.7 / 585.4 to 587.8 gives -0.07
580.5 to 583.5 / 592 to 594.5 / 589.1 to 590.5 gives 0.04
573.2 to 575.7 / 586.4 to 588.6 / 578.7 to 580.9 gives 0.05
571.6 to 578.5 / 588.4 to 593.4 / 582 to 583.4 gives -0.01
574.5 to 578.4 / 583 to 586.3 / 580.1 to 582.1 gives 0.04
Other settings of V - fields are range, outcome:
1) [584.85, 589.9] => 8.765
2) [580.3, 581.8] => 9.643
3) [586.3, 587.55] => 10.46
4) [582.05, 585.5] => 10.24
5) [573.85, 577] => 9.914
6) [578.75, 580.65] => 10.01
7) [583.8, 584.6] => 10.3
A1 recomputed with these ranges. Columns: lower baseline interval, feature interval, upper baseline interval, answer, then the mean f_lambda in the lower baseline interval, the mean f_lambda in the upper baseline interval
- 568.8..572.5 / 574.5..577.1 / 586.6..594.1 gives -0.05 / 10.2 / 10.6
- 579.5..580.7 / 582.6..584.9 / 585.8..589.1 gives 0.01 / 10.6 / 11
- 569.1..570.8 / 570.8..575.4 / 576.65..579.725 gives -0.01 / 10.5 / 10.6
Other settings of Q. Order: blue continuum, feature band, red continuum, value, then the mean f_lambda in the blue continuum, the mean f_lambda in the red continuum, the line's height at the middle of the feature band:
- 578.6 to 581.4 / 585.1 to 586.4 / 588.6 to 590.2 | -0.05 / 10.4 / 10.2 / 10.3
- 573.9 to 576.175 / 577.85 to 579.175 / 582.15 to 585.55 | 0.08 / 10.8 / 10.6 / 10.7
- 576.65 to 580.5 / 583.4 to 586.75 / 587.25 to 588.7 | 0.13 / 10.6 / 11.3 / 11.1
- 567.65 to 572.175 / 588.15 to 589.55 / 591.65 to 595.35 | 0.02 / 10.2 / 10.7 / 10.6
